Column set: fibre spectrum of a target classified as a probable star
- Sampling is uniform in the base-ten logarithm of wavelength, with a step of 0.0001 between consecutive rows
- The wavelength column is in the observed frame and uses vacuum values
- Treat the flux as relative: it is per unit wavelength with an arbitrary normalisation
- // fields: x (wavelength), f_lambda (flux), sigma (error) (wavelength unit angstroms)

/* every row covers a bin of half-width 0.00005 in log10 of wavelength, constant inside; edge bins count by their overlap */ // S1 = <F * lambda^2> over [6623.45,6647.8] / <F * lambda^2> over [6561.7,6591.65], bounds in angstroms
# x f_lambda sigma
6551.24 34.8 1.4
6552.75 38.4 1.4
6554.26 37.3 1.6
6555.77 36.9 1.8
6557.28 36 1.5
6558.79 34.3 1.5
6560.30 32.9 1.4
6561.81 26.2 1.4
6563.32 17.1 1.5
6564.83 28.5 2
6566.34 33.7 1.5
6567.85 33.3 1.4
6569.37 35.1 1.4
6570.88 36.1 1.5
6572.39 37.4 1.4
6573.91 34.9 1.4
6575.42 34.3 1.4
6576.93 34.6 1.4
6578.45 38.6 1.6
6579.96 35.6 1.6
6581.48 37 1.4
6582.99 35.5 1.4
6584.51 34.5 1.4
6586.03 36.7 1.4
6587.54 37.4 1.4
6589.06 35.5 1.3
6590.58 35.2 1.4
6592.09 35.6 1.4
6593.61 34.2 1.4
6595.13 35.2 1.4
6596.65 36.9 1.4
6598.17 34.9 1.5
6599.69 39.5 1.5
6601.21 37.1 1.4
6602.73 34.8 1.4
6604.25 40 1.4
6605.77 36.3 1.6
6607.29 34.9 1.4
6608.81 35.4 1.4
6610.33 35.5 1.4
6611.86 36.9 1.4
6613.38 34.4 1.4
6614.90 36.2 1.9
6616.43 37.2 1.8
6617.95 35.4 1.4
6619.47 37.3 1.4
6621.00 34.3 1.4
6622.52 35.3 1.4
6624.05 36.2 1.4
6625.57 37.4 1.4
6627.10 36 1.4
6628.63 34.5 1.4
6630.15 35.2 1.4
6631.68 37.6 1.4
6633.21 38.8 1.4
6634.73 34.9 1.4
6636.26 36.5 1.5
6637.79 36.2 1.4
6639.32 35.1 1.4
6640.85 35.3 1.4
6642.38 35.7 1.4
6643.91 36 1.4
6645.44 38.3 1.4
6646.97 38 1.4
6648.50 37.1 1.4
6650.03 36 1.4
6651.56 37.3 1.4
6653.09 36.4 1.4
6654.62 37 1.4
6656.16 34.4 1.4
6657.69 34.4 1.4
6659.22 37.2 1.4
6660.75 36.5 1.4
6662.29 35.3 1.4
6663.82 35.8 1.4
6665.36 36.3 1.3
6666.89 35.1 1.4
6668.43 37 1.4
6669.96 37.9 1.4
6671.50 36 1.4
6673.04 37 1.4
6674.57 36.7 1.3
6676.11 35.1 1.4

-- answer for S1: 1.1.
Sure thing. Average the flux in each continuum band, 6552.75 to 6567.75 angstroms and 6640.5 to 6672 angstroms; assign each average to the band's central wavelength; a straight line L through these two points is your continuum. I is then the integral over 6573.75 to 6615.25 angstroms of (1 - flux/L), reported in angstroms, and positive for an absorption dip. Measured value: -3.1 angstroms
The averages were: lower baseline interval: 31.9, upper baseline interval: 36.4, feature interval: 36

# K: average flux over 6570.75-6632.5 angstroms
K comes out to 36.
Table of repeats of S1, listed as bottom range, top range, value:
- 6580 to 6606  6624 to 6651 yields 1.02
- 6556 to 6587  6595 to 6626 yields 1.09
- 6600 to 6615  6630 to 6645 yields 1.01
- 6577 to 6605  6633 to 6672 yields 1.02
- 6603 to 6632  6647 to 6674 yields 1.02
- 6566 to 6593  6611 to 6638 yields 1.03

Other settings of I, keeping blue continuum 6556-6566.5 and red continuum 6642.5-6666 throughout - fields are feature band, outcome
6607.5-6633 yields -1.4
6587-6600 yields -1.5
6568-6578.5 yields -1.6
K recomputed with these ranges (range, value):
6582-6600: 35.9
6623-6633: 36.2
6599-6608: 37.1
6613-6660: 36.2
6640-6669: 36.3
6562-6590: 34.1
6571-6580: 36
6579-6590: 36.1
